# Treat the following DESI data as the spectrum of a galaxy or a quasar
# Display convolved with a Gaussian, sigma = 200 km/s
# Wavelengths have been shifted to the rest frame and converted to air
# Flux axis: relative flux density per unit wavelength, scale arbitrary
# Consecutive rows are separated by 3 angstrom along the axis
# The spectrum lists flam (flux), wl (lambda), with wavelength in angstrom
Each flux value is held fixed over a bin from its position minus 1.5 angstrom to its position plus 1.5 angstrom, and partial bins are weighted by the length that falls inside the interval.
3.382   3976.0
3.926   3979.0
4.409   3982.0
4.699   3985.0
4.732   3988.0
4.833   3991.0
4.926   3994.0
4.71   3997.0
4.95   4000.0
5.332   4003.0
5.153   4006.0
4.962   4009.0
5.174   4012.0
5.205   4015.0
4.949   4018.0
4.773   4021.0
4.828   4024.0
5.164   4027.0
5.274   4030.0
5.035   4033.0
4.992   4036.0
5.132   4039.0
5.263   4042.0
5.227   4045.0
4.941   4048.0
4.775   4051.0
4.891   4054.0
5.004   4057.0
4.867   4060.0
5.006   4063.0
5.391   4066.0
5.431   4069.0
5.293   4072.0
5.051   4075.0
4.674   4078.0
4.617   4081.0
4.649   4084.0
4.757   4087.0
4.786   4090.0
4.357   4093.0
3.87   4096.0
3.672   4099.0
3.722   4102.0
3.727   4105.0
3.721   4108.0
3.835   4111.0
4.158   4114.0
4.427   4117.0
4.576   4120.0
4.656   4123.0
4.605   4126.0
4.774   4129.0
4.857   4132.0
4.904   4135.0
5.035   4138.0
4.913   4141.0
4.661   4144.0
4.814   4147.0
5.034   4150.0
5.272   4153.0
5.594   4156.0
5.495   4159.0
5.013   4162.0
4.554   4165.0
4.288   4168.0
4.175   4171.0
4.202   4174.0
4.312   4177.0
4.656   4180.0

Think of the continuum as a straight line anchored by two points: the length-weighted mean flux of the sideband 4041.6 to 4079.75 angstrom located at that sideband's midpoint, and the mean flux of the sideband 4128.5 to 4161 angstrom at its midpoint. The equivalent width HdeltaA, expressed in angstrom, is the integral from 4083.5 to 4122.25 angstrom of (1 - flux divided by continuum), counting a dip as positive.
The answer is 6.7 angstrom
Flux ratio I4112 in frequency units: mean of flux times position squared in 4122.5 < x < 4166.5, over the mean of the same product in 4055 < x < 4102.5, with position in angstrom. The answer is 1.08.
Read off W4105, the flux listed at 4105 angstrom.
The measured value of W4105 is 3.727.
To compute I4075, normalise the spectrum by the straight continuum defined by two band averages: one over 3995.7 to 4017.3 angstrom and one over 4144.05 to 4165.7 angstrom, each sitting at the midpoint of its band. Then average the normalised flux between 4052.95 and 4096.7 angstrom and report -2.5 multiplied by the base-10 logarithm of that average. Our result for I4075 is 0.05 mag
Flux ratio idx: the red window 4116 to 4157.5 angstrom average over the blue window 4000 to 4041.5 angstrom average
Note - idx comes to 0.96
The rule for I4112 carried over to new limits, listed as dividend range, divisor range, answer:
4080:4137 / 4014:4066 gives 0.90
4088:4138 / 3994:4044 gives 0.90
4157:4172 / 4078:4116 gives 1.17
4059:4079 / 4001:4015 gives 1.02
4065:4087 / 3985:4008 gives 1.05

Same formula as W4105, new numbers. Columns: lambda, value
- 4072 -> 5.293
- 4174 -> 4.202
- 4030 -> 5.274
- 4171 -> 4.175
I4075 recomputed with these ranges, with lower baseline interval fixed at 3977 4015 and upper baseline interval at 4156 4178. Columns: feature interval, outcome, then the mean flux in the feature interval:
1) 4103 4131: 0.102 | 4.28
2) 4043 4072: -0.071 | 5.07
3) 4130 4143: -0.052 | 4.91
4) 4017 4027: -0.023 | 4.89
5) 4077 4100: 0.070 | 4.43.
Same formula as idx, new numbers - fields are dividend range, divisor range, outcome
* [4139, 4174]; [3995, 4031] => 0.97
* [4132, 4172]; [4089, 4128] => 1.18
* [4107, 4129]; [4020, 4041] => 0.86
